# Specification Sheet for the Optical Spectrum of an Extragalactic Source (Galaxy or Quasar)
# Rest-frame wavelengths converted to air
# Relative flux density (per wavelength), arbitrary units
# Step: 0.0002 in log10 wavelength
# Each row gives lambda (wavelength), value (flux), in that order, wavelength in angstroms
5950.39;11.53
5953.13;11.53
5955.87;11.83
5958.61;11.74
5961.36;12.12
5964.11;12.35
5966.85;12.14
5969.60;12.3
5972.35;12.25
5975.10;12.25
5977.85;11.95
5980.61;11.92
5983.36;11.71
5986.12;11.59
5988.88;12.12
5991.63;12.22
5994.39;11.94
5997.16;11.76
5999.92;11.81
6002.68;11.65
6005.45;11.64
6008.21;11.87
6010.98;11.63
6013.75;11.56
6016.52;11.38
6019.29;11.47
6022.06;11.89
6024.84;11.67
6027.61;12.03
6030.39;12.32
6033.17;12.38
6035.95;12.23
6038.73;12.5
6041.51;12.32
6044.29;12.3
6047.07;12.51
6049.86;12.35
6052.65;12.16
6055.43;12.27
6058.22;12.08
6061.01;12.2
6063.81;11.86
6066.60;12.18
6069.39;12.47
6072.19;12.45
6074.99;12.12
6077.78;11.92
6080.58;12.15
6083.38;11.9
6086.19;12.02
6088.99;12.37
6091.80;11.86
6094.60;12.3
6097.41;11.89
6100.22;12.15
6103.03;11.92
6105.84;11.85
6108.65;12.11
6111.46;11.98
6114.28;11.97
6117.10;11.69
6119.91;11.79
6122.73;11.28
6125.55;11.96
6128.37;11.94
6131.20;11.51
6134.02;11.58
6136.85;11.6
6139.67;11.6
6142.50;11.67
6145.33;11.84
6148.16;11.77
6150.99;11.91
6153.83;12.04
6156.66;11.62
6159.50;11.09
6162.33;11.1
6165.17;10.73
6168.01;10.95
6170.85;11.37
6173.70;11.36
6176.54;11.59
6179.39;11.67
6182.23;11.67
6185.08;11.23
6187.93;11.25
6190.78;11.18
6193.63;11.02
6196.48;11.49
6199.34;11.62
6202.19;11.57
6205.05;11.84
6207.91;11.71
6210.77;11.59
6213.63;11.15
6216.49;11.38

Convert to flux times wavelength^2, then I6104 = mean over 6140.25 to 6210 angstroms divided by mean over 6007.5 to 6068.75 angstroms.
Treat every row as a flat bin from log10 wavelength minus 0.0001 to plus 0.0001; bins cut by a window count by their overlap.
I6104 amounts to 0.99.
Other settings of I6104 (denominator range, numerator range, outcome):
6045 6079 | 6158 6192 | 0.96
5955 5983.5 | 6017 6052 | 1.03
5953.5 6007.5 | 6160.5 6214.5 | 1.02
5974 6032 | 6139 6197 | 1.02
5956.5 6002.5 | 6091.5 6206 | 1.02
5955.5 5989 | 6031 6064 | 1.05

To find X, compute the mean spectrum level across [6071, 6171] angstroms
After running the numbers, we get 11.8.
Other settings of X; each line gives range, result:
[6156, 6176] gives 11.2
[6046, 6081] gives 12.2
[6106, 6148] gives 11.8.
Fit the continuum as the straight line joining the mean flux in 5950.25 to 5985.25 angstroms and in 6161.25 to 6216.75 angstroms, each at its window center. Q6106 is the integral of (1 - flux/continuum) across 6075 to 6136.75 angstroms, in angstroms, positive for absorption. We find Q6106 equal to -1.6 angstroms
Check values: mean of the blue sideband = 12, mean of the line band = 11.9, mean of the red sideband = 11.4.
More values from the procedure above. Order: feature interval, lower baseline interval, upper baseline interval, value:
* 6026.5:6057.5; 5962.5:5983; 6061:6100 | -0.45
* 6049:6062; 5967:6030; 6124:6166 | -0.49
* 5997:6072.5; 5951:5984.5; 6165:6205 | -1.46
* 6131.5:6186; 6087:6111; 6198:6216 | 1.35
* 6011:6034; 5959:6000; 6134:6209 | 0.18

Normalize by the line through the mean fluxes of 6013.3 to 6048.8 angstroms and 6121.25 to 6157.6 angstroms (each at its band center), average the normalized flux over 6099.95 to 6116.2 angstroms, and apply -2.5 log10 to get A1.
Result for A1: -0.01 mag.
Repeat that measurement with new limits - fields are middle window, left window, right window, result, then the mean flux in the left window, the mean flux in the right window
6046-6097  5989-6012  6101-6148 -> -0.03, 11.8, 11.8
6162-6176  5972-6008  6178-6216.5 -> 0.04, 11.9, 11.5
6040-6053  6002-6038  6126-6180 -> -0.05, 11.8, 11.5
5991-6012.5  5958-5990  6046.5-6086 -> 0.03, 12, 12.2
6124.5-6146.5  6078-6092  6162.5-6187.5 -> -0.01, 12.1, 11.3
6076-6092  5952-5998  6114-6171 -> -0.03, 12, 11.6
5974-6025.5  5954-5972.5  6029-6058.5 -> 0.04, 12.1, 12.3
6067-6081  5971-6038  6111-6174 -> -0.04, 11.9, 11.6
